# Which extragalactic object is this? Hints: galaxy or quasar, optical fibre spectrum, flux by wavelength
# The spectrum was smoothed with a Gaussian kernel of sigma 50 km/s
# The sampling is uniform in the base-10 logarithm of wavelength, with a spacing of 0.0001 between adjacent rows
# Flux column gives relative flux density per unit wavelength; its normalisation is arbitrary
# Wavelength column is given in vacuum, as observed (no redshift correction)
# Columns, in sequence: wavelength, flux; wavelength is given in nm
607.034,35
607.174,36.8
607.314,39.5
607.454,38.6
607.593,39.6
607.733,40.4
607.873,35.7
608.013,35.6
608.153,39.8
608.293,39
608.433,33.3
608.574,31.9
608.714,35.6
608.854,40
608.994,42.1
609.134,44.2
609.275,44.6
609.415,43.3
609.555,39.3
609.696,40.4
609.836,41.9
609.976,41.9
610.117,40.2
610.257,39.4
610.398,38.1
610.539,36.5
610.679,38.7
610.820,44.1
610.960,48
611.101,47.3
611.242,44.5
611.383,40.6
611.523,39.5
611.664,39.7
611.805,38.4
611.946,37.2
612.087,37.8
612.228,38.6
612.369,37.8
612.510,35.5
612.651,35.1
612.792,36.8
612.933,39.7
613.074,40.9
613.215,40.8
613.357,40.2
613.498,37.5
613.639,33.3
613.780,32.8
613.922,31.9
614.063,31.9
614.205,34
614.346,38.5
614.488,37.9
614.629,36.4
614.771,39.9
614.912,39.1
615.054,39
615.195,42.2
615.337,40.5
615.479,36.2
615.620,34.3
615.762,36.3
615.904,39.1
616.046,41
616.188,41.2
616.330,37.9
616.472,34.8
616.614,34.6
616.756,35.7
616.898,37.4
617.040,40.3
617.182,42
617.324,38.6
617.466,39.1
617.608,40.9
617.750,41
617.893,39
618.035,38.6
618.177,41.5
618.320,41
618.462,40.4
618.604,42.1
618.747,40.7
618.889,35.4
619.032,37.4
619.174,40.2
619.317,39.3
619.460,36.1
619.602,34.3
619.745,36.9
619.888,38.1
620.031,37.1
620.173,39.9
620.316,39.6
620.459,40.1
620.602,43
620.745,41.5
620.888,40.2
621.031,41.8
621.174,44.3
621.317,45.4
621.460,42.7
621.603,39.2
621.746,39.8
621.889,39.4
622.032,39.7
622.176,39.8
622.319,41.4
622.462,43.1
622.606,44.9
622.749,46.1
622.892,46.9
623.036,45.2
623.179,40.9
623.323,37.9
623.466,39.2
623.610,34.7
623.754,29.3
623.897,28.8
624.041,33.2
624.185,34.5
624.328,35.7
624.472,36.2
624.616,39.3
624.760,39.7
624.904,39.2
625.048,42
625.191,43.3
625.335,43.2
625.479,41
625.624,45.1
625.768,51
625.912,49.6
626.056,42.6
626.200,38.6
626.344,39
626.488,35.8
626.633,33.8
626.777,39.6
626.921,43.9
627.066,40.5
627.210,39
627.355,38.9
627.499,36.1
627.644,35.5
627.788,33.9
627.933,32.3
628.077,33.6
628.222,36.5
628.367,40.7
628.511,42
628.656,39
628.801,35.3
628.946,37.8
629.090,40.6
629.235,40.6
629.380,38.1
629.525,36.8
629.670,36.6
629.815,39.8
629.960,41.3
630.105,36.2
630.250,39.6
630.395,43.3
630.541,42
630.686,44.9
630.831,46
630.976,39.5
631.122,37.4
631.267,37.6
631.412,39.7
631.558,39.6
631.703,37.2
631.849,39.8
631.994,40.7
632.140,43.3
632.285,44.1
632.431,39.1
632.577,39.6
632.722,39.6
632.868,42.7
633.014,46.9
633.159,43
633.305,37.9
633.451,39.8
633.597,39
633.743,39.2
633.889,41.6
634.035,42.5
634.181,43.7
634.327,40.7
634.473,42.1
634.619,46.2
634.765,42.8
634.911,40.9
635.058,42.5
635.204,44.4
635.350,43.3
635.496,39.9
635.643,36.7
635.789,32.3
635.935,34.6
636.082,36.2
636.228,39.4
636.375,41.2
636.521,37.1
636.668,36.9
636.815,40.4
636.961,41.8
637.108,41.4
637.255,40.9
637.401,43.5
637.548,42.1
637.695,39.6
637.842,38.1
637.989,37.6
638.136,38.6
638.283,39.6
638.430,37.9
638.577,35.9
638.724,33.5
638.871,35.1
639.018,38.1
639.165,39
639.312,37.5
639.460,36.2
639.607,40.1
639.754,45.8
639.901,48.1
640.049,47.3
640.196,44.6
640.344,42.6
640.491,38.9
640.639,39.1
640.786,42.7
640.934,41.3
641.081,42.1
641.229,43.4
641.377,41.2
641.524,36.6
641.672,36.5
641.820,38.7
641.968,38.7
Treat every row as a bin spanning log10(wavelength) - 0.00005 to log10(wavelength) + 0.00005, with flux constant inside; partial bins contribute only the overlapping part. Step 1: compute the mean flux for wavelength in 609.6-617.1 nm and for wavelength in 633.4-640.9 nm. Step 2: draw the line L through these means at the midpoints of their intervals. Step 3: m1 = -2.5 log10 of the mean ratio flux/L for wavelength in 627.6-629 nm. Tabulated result 0.08 mag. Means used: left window 38.5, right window 40.2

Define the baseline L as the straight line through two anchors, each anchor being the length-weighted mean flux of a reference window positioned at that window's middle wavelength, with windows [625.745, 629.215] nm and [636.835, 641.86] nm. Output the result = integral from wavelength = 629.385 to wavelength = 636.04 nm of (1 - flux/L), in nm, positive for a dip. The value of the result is -0.19 nm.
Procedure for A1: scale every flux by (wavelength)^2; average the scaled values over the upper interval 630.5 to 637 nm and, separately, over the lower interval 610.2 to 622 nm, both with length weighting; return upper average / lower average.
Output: 1.1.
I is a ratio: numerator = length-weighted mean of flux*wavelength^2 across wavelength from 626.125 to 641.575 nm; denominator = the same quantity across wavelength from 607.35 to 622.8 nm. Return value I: 1.1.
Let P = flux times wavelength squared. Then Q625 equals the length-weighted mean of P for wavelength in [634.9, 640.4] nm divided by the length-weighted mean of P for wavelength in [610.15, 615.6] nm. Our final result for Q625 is 1.12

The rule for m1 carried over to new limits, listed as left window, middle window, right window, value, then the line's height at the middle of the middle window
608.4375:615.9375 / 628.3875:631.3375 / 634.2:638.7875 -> -0.01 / 39.4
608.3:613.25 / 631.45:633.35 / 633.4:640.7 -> -0.03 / 40.1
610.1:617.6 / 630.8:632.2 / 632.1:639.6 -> -0.01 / 39.6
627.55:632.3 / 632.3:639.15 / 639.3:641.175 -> 0.02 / 40.8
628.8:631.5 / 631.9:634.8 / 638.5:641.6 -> -0.05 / 40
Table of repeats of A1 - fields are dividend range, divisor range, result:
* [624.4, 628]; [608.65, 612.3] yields 1.03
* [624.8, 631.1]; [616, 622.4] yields 1.04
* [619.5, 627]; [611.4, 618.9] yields 1.08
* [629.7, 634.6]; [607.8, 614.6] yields 1.13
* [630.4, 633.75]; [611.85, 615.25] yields 1.16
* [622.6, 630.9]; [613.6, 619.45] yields 1.07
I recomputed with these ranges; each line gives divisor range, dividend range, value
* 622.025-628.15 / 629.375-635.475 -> 1.07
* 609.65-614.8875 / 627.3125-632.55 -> 1.07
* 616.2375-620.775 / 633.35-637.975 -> 1.09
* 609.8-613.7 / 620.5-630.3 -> 1.04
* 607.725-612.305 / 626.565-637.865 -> 1.07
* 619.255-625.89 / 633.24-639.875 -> 1.04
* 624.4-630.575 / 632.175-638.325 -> 1.05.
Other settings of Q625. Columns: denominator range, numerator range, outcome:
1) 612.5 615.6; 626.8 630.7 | 1.09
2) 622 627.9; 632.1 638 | 1.06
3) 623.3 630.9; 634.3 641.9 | 1.06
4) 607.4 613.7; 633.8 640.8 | 1.11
